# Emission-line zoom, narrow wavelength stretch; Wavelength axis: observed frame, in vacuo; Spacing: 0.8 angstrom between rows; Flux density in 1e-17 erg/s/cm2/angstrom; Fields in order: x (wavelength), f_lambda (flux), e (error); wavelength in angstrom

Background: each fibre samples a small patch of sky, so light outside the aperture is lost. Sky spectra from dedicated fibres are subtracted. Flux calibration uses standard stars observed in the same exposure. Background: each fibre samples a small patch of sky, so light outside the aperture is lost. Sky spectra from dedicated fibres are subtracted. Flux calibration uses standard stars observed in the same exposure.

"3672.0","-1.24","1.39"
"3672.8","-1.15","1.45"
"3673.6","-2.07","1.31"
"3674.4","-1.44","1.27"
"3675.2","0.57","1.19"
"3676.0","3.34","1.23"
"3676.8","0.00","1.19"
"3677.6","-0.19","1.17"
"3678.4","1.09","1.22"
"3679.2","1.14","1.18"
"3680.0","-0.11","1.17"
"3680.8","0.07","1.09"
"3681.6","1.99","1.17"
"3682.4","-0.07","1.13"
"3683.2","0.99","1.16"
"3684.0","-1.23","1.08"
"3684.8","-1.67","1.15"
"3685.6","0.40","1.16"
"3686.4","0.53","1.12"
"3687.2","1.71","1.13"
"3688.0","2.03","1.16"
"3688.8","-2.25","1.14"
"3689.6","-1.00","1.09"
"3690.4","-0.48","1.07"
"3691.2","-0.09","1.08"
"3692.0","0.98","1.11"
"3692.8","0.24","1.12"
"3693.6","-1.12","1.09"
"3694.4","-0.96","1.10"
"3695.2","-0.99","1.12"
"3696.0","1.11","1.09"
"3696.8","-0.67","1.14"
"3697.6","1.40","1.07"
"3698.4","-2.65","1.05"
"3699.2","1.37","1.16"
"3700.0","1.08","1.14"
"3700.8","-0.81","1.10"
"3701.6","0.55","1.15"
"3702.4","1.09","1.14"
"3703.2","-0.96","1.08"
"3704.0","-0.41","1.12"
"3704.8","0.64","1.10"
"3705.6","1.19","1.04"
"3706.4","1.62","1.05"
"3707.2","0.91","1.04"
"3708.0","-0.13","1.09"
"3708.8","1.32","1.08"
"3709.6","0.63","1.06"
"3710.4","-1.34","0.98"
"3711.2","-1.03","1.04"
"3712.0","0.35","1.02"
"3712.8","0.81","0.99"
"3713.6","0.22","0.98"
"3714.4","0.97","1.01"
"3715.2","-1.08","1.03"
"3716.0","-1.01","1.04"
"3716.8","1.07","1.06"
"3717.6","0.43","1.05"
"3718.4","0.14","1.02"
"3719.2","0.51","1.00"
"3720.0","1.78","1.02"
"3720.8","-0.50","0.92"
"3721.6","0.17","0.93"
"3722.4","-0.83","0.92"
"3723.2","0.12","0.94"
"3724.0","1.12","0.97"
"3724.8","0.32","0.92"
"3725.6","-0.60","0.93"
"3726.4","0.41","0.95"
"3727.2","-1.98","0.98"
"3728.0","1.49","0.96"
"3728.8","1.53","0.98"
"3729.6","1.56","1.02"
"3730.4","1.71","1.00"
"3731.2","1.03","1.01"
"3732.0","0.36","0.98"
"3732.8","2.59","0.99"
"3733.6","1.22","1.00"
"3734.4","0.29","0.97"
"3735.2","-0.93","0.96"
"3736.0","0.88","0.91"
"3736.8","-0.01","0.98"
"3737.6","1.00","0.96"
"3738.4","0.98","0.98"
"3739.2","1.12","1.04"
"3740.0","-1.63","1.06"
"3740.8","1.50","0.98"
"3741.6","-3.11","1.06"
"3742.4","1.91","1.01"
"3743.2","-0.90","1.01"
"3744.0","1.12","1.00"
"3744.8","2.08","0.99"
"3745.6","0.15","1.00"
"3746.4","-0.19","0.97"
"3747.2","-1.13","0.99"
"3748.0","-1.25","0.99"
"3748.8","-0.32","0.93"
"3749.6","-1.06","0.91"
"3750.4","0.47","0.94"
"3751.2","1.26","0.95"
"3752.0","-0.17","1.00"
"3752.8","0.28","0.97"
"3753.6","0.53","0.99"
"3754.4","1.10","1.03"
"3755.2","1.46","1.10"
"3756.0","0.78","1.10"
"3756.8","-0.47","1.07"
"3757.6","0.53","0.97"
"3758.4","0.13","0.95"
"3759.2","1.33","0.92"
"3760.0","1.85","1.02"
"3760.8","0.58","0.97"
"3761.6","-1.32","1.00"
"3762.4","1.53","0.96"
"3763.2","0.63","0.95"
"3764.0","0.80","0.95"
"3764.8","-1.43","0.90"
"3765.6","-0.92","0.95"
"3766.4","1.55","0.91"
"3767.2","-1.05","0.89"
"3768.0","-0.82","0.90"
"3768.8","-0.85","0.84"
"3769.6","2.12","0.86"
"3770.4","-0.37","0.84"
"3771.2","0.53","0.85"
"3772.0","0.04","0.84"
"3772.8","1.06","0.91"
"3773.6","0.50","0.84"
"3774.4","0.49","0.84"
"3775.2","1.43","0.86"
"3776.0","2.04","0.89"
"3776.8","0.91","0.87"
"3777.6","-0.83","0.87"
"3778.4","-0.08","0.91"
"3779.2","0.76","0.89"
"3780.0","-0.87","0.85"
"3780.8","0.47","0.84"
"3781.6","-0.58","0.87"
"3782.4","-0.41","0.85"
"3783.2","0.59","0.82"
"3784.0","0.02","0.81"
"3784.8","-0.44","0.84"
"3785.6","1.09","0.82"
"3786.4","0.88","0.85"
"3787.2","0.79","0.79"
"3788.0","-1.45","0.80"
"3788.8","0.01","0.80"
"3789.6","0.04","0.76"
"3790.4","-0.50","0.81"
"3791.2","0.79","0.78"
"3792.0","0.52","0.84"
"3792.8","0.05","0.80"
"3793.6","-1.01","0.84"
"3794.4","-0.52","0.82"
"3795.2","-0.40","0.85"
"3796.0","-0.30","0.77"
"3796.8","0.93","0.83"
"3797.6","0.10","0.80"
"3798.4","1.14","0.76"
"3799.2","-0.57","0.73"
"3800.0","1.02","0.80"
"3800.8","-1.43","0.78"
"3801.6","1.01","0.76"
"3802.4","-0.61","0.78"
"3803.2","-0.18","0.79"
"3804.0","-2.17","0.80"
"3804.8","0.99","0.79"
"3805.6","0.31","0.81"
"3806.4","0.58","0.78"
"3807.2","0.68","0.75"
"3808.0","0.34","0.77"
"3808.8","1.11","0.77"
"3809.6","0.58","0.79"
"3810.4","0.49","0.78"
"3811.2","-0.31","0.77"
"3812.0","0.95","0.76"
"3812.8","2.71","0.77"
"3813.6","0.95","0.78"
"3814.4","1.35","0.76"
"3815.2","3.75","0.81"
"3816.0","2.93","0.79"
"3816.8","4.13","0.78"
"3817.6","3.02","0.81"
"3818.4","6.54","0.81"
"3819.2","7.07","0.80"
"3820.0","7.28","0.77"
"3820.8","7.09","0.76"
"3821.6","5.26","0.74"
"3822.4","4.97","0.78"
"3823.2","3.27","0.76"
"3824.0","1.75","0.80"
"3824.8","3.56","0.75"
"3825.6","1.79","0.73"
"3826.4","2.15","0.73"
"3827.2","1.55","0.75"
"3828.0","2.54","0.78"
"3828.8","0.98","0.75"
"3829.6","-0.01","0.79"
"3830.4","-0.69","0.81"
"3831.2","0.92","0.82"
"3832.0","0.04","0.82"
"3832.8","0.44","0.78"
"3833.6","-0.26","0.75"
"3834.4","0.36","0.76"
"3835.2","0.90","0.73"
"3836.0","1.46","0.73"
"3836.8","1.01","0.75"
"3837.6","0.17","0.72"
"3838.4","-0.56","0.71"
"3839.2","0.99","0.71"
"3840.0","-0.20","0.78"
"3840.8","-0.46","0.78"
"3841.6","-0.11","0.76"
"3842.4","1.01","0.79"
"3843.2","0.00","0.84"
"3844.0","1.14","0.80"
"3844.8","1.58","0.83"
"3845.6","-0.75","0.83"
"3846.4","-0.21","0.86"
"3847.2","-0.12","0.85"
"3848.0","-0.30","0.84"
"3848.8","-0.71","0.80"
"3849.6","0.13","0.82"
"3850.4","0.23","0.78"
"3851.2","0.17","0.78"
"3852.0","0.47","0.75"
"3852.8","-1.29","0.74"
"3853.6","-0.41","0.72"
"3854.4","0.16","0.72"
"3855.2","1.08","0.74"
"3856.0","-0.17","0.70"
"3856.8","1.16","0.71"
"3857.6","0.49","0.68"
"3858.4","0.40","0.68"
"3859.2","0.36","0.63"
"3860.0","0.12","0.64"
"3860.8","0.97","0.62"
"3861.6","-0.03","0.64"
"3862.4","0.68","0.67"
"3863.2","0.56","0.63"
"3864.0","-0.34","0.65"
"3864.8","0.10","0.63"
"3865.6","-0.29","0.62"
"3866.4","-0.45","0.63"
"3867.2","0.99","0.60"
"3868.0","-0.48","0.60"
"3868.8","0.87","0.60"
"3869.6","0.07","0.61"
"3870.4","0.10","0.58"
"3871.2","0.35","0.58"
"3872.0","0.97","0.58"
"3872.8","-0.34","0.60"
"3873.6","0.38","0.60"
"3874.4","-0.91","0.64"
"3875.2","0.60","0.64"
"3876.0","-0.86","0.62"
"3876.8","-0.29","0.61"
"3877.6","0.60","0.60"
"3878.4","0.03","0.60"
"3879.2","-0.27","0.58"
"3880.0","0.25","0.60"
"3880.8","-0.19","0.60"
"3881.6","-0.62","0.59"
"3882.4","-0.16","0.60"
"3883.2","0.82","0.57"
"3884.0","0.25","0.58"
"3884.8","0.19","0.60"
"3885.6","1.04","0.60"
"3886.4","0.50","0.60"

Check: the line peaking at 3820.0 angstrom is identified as C IV 1549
